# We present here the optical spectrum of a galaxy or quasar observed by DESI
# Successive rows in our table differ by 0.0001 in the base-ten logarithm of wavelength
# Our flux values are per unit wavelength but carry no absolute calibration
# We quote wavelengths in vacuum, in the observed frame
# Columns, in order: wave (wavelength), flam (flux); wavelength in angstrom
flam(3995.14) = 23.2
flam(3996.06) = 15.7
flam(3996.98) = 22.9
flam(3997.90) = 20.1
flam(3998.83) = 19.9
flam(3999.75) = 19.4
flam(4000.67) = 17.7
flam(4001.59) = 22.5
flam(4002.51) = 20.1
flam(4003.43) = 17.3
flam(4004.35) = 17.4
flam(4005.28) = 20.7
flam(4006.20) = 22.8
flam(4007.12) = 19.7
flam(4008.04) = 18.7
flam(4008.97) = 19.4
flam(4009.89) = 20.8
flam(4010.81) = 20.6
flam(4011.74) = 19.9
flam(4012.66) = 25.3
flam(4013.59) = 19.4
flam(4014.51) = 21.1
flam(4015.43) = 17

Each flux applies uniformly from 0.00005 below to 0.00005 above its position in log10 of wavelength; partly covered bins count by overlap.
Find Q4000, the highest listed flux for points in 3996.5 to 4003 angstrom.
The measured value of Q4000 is 22.9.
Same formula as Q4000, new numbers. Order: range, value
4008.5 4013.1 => 25.3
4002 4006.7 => 22.8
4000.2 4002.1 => 22.5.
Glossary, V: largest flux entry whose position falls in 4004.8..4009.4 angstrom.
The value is 22.8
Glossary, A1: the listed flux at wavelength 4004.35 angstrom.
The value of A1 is 17.4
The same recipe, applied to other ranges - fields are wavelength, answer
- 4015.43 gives 17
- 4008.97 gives 19.4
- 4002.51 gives 20.1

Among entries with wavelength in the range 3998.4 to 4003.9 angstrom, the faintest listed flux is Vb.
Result 17.3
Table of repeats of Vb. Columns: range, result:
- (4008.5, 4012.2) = 19.4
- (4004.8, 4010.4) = 18.7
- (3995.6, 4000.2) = 15.7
